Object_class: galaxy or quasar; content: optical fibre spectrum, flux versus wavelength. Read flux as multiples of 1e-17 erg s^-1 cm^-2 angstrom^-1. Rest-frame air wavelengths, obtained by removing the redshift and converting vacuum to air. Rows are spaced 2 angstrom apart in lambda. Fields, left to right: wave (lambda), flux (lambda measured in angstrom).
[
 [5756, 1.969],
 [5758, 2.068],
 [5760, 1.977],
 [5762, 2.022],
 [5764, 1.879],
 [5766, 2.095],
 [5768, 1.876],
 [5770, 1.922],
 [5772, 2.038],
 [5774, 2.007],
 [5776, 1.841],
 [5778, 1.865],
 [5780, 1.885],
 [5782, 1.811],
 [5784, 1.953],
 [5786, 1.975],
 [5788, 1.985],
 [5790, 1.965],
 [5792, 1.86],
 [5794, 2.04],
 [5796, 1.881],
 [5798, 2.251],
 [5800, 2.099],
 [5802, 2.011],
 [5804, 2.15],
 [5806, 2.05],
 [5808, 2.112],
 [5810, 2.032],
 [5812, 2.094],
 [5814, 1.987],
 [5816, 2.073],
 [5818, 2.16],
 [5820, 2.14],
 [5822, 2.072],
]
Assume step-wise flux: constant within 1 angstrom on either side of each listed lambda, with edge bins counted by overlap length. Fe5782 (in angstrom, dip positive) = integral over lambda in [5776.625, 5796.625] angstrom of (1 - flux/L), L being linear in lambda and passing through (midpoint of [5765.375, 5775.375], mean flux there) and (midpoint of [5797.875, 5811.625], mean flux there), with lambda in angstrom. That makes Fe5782 1.1 angstrom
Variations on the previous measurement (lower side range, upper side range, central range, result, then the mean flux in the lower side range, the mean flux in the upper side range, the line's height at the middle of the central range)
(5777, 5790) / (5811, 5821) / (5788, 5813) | -0.44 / 1.92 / 2.09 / 2.01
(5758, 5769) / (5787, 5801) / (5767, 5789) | 0.78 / 1.98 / 2.01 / 1.99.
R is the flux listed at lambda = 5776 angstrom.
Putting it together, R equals 1.841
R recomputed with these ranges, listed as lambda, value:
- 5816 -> 2.073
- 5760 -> 1.977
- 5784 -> 1.953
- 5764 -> 1.879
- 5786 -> 1.975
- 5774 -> 2.007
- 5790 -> 1.965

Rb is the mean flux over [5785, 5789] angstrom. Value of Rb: 1.98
